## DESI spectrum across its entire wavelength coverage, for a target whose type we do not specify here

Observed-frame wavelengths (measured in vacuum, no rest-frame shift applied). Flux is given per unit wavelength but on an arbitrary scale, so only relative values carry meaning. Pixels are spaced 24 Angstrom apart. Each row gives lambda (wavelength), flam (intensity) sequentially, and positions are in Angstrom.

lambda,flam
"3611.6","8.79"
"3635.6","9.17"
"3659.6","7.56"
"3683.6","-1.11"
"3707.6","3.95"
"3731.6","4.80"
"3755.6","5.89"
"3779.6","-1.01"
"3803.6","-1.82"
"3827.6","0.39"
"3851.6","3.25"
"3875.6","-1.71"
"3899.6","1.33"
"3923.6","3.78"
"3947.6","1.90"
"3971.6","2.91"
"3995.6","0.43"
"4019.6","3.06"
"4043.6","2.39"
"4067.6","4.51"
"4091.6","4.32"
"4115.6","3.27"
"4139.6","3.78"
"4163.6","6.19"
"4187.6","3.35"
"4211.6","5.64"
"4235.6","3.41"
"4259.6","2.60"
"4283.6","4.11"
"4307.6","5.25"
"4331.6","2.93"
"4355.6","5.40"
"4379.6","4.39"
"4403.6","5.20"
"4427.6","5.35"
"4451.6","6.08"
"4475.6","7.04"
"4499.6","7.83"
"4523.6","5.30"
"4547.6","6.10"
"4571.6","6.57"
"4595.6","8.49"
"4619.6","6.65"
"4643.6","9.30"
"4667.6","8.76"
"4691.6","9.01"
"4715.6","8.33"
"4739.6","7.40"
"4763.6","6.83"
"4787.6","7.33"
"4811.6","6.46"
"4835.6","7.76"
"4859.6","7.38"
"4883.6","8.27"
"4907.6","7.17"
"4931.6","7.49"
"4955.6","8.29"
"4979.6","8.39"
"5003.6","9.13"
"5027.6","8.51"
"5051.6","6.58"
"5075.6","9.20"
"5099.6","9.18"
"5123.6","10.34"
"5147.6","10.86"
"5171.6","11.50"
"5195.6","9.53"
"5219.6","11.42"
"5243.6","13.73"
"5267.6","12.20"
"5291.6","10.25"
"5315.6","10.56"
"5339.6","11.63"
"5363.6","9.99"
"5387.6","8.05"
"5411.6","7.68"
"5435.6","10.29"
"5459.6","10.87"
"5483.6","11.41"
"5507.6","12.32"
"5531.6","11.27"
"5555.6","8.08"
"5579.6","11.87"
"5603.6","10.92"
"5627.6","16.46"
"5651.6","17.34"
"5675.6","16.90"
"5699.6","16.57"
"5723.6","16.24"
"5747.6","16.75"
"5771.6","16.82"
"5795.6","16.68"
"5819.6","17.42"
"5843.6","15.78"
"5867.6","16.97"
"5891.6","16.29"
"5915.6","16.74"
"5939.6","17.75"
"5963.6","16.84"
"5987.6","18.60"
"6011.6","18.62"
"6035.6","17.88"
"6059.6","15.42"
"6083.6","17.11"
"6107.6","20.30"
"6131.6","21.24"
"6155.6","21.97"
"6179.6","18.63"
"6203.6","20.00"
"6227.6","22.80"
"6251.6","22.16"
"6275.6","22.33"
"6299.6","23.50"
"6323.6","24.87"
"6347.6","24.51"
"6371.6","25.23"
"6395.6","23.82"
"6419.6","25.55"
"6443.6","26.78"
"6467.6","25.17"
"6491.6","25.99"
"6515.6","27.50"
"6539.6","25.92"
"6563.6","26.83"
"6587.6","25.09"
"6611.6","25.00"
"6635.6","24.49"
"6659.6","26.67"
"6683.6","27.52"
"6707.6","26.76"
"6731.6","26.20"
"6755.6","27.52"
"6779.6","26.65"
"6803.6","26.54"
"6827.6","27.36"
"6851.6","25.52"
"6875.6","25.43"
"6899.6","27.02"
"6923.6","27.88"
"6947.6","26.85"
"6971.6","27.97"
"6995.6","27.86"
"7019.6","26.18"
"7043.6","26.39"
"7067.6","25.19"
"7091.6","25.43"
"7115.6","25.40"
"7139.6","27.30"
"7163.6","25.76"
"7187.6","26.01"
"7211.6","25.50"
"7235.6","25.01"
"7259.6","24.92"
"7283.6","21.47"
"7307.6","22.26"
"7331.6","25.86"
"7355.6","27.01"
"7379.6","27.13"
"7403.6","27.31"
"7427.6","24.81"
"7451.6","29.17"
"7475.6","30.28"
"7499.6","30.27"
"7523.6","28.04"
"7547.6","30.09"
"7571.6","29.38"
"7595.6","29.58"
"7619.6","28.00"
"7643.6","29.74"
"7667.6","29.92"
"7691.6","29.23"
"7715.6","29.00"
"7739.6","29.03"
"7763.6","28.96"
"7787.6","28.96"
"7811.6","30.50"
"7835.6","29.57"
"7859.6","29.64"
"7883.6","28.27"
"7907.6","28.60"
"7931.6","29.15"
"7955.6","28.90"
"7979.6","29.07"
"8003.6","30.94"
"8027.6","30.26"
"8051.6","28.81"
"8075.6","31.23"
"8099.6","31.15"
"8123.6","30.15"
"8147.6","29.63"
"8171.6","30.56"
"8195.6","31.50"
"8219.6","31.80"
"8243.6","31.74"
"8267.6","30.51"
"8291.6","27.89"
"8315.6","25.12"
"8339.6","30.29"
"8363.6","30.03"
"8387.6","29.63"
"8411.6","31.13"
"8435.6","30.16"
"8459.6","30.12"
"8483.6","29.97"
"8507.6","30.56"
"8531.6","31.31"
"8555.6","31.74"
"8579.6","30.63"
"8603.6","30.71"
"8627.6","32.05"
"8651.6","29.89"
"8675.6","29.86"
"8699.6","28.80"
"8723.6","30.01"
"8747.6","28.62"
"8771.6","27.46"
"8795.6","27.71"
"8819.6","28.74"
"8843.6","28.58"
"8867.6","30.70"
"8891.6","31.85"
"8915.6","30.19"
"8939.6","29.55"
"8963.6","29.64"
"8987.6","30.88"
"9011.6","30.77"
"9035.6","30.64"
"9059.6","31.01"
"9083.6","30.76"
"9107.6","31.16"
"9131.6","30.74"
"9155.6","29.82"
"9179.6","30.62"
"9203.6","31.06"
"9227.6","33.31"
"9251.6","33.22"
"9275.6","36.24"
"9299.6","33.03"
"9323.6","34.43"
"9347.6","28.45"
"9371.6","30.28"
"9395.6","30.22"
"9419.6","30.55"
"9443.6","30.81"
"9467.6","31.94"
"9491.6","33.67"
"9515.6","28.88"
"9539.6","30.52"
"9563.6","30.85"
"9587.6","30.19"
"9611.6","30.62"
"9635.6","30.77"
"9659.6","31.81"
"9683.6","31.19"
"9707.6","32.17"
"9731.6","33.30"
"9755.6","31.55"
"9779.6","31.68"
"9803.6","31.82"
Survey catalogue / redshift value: 0.41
